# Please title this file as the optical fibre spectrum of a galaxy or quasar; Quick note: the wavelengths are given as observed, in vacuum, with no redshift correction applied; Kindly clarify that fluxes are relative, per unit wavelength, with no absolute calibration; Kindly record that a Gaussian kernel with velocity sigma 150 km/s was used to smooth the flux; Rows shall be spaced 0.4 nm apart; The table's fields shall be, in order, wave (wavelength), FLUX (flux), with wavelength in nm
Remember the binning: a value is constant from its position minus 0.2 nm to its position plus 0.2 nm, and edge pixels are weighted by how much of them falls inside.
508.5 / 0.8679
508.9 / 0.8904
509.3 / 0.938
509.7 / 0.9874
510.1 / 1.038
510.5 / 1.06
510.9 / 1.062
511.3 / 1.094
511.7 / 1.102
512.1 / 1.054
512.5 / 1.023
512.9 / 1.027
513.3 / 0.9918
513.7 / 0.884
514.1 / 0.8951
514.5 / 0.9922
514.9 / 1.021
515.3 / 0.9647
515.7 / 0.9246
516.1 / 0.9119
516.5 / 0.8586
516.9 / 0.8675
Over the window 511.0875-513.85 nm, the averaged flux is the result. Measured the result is 1.03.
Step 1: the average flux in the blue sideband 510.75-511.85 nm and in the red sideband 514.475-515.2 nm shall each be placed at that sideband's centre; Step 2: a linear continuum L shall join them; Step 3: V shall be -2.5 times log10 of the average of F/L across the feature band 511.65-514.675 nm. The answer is 0.06 mag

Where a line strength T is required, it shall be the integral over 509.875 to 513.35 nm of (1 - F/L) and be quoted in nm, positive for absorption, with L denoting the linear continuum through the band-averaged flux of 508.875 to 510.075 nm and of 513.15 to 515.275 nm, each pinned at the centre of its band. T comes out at -0.340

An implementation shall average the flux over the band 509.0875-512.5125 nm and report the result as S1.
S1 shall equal 1.04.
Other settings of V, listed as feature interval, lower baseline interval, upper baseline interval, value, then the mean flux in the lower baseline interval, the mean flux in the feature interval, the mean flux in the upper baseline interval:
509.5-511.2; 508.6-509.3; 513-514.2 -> -0.14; 0.901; 1.04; 0.935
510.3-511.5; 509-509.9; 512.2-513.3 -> -0.09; 0.955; 1.07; 1.02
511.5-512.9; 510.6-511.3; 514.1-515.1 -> -0.01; 1.07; 1.06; 0.984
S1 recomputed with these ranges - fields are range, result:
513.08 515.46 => 0.959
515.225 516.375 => 0.925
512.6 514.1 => 0.962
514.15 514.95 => 0.983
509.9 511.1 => 1.05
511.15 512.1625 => 1.09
